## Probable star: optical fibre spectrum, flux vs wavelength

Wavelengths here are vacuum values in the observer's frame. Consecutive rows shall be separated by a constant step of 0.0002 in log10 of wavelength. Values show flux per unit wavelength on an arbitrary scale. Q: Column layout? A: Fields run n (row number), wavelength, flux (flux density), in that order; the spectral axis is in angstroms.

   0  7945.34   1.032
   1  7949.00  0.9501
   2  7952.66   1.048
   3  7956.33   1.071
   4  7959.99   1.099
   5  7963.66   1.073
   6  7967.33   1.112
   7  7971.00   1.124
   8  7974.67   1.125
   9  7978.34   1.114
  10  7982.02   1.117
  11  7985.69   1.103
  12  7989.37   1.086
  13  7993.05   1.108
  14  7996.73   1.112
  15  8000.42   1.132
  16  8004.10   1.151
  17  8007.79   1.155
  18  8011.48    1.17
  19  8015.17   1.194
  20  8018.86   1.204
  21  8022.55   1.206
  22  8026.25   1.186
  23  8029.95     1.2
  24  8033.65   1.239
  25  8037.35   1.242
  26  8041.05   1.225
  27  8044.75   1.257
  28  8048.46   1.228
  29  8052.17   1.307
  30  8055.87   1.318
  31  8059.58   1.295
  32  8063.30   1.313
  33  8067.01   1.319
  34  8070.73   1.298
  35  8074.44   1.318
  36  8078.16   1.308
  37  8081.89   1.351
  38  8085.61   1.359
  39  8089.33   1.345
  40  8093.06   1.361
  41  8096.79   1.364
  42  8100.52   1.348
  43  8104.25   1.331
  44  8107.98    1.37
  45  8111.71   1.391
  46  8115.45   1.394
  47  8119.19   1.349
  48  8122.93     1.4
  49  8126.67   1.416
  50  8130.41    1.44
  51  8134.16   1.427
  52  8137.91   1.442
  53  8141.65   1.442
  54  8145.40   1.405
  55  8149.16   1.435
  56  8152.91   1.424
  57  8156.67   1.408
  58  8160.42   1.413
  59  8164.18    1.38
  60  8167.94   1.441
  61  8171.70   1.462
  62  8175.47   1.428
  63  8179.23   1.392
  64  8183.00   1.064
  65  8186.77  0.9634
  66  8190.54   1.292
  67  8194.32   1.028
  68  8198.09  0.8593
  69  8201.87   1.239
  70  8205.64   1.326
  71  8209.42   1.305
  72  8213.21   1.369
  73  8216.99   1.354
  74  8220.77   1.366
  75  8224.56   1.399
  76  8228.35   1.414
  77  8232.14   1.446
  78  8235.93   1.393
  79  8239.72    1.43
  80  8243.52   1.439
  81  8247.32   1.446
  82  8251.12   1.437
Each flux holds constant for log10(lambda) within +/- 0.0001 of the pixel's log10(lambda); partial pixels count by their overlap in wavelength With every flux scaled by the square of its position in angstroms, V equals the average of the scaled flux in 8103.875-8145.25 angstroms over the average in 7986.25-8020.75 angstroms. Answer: 1.3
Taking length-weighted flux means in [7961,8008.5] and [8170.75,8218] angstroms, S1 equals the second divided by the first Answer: 1.1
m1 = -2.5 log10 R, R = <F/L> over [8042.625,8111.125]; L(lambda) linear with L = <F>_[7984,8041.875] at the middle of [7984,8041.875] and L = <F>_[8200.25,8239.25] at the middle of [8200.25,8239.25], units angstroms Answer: -0.08 mag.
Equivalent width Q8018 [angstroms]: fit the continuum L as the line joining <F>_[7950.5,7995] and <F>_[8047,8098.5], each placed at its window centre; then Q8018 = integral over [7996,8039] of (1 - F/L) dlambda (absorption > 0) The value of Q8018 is 0.5 angstroms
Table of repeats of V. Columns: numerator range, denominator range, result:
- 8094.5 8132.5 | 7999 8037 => 1.19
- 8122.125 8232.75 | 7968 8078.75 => 1.15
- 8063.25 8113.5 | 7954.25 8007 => 1.24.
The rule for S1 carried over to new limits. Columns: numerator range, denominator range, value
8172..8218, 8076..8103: 0.91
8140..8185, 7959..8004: 1.25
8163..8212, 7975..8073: 1.03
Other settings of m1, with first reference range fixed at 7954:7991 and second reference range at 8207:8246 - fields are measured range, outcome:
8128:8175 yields -0.10 mag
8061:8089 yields -0.09 mag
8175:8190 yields 0.12 mag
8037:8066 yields -0.07 mag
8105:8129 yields -0.10 mag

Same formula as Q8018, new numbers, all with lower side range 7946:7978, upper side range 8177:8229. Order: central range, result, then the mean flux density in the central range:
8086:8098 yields -2.0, 1.36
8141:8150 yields -1.7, 1.42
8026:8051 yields -2.3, 1.23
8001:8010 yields -0.4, 1.15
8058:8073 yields -2.1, 1.31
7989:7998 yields -0.1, 1.1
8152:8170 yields -3.0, 1.41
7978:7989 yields -0.2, 1.11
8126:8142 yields -3.3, 1.43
